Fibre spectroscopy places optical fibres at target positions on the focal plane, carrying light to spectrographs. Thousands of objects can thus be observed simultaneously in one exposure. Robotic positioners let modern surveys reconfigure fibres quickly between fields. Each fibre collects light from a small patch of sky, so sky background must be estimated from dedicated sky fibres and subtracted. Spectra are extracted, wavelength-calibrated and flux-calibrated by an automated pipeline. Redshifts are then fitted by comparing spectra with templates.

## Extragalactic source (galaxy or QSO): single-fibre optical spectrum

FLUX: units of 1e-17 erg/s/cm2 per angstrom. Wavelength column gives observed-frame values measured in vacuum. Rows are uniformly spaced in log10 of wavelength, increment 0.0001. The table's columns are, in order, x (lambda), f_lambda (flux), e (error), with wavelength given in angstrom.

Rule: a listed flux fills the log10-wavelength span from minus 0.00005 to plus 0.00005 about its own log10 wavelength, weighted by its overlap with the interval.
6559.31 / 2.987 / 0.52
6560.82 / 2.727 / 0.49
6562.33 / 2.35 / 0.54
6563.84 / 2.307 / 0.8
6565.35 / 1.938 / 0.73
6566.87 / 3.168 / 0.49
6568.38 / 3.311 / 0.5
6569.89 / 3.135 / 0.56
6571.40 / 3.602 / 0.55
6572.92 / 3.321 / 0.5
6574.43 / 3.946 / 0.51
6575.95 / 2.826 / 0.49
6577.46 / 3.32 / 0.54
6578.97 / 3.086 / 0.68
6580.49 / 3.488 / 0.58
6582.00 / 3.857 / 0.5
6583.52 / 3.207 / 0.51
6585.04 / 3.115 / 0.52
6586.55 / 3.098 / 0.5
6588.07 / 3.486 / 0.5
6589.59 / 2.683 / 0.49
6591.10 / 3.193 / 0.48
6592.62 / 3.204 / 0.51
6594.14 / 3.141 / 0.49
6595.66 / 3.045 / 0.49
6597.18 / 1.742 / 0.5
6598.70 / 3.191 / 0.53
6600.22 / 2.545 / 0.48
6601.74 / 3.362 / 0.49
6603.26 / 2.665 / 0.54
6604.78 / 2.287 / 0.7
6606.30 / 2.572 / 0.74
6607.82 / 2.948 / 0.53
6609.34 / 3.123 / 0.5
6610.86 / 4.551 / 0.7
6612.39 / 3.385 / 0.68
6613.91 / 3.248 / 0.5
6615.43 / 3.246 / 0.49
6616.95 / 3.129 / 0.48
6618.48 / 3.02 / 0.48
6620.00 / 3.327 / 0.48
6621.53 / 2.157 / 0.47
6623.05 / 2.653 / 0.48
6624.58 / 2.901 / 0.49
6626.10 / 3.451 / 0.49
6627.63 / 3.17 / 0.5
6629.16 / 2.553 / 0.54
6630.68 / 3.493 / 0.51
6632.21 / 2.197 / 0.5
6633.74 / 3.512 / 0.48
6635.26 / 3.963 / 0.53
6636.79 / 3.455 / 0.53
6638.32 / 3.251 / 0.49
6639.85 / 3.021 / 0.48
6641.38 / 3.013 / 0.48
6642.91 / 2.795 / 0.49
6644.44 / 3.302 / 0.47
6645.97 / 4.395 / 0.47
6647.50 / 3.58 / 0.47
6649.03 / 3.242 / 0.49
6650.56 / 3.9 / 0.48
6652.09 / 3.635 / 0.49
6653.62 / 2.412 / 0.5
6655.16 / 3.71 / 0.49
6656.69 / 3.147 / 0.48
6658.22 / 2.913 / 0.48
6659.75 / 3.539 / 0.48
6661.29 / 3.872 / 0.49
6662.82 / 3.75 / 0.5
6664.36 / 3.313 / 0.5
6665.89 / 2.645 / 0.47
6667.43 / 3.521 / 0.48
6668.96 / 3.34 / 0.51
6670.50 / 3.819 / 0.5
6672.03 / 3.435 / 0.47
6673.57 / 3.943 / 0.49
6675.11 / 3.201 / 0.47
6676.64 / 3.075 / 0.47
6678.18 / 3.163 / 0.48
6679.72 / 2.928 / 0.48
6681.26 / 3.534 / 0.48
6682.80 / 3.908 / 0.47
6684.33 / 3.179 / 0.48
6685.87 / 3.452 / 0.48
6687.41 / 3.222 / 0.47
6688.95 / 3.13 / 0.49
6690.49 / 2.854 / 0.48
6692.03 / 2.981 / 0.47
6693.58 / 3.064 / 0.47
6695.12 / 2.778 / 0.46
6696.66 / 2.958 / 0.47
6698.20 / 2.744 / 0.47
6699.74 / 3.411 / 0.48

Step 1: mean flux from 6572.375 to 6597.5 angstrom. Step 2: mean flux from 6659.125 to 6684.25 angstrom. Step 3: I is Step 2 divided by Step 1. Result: 1.08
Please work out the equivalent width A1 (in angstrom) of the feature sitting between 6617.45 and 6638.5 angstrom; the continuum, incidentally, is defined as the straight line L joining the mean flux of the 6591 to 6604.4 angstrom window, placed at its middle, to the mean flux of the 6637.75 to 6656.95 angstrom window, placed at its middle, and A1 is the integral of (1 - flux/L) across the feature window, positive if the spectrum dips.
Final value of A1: 0.6 angstrom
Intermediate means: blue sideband 2.87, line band 3.07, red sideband 3.34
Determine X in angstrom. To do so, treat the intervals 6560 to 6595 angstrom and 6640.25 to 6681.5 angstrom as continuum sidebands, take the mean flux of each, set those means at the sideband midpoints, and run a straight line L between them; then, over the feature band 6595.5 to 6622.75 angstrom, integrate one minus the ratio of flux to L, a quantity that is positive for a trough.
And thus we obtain 2.0 angstrom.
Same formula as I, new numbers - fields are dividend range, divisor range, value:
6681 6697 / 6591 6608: 1.13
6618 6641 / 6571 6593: 0.93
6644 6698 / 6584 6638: 1.09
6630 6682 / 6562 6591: 1.07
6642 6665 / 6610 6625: 1.08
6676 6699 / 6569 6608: 1.02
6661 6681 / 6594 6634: 1.13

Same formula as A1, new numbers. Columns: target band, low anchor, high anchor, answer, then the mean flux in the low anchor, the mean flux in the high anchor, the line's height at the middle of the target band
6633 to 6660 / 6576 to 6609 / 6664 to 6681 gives -1.3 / 3.01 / 3.31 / 3.22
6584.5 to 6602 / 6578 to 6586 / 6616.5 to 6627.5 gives 1.4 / 3.34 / 2.95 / 3.23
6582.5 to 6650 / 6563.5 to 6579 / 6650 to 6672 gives 2.9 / 3.11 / 3.39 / 3.25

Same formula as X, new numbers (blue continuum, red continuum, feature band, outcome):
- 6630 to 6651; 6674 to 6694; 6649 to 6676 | -1.01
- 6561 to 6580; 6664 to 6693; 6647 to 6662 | -0.72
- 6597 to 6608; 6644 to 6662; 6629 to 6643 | 0.20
